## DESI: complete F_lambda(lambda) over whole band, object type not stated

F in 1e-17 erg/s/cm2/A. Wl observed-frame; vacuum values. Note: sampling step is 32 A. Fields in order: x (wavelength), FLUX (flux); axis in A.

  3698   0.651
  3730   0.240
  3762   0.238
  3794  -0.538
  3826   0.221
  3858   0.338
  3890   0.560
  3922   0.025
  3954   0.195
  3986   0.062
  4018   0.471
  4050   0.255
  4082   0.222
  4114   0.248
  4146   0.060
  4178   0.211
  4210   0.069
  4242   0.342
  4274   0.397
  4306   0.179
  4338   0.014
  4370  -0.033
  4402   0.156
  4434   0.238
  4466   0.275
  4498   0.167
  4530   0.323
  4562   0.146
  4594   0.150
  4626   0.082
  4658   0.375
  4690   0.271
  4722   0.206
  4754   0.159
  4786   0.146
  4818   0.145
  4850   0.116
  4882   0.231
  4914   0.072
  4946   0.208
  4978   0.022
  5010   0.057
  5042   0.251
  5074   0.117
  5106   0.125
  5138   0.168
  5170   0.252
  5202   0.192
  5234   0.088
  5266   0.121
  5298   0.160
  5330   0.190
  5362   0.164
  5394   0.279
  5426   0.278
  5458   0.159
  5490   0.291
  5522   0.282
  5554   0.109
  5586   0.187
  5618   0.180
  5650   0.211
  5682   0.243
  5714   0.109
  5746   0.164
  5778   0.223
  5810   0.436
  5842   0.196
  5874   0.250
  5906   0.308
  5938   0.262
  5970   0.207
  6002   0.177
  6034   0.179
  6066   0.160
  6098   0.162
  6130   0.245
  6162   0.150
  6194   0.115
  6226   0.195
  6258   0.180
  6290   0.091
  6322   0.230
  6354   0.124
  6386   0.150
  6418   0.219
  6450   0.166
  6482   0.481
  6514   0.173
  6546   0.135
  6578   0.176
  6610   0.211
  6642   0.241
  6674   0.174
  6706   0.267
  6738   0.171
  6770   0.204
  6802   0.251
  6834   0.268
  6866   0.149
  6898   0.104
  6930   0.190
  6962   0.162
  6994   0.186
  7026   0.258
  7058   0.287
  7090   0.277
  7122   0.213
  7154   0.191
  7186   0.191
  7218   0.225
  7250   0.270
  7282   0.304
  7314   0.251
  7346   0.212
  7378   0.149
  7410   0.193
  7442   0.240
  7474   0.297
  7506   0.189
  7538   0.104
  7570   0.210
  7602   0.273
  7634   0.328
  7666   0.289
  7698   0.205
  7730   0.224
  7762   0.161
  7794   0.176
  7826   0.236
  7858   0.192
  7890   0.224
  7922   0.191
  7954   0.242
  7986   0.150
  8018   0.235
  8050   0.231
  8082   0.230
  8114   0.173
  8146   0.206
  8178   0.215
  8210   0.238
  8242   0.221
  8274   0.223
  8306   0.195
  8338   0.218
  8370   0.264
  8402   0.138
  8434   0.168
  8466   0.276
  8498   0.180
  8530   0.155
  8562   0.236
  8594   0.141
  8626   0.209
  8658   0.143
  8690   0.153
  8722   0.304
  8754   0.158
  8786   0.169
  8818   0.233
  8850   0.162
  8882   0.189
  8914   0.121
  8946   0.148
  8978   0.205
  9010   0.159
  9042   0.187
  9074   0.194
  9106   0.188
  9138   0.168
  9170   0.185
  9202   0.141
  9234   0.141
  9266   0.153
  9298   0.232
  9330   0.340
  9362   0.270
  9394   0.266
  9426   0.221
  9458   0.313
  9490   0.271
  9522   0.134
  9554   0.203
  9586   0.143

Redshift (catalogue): 0.74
